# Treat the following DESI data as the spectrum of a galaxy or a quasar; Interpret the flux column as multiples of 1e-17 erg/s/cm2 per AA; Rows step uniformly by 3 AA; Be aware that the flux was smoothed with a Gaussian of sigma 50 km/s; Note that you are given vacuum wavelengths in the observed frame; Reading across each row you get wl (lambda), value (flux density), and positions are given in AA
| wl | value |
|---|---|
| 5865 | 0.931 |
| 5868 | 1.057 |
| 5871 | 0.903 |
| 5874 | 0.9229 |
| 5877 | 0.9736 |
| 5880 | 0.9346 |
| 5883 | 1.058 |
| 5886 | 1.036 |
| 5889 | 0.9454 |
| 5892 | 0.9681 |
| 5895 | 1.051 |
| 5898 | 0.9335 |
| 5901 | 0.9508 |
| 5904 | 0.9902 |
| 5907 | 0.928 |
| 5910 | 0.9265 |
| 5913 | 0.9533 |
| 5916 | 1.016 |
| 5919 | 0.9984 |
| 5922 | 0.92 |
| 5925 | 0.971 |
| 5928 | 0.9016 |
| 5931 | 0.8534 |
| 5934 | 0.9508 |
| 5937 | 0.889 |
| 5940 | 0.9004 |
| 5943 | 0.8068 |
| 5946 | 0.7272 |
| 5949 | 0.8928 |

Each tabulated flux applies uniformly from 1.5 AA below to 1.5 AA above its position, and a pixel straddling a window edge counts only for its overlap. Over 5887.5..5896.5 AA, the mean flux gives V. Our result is 0.988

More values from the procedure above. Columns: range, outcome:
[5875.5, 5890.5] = 0.99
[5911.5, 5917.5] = 0.985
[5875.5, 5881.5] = 0.954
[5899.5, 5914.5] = 0.95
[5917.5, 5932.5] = 0.929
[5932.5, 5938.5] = 0.92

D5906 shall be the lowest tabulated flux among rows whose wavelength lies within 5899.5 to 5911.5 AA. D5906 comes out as 0.9265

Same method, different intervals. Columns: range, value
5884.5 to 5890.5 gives 0.9454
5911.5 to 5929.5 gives 0.9016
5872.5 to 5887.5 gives 0.9229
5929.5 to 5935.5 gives 0.8534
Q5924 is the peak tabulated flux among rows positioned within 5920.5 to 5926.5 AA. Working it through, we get 0.971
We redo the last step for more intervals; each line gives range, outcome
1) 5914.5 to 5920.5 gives 1.016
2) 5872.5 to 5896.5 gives 1.058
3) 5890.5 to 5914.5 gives 1.051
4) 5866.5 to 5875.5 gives 1.057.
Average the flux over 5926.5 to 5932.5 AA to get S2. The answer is 0.877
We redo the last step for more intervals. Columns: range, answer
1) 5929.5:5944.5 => 0.88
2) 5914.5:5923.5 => 0.978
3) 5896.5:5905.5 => 0.958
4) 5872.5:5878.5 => 0.948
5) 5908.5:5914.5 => 0.94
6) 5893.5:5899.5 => 0.992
